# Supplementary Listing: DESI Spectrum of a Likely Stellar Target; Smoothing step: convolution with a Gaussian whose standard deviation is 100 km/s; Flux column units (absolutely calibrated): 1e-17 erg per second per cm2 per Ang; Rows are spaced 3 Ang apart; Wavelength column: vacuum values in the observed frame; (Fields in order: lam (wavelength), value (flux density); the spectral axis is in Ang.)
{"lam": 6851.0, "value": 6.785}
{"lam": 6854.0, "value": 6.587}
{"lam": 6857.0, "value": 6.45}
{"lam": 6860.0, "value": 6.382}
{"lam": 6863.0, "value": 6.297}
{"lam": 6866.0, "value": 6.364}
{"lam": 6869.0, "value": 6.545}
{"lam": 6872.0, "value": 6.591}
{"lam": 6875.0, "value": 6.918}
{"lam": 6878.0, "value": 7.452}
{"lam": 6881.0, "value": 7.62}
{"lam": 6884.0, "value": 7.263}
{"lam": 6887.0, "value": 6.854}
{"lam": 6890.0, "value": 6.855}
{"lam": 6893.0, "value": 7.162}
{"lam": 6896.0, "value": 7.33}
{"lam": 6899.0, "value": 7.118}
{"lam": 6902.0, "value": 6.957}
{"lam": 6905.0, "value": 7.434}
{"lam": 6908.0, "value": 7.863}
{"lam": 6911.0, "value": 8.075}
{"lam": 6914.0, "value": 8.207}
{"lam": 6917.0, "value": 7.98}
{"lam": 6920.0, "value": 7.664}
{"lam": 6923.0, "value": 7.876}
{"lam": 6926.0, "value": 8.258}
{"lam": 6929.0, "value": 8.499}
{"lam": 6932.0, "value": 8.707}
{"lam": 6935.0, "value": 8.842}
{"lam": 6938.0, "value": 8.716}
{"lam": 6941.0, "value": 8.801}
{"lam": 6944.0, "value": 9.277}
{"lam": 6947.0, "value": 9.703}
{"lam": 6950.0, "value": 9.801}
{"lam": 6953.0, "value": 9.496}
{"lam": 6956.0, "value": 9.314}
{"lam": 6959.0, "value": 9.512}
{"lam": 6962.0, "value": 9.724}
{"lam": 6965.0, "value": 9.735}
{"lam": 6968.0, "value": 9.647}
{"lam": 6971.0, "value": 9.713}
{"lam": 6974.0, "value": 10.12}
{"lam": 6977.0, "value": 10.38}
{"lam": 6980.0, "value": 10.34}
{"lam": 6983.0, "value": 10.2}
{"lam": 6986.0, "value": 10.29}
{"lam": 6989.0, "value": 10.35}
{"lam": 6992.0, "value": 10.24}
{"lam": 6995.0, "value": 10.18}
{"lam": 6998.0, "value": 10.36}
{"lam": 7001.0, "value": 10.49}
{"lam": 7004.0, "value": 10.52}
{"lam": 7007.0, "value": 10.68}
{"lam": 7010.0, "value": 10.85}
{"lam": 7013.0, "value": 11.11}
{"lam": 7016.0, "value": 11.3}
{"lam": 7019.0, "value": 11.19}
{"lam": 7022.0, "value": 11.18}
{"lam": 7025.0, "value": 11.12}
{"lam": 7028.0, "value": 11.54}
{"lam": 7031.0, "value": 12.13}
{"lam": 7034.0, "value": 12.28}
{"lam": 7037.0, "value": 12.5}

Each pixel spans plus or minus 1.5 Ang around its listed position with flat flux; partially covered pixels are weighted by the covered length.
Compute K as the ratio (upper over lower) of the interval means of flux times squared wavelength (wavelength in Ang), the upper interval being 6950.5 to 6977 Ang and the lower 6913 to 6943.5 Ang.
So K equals 1.17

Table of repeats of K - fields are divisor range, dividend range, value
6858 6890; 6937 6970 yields 1.42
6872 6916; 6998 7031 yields 1.55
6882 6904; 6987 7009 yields 1.51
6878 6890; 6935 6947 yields 1.27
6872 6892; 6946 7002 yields 1.44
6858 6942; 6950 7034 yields 1.43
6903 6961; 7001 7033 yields 1.32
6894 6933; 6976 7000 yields 1.34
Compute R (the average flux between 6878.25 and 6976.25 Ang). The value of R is 8.44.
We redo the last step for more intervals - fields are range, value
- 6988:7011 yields 10.5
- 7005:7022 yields 11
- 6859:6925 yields 7.23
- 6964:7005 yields 10.2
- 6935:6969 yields 9.4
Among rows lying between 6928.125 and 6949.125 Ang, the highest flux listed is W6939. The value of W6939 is 9.703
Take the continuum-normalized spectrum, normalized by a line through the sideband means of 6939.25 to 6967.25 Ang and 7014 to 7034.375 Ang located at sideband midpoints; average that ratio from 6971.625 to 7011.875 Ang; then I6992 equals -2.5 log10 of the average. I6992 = 0.02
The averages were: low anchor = 9.48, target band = 10.4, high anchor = 11.5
